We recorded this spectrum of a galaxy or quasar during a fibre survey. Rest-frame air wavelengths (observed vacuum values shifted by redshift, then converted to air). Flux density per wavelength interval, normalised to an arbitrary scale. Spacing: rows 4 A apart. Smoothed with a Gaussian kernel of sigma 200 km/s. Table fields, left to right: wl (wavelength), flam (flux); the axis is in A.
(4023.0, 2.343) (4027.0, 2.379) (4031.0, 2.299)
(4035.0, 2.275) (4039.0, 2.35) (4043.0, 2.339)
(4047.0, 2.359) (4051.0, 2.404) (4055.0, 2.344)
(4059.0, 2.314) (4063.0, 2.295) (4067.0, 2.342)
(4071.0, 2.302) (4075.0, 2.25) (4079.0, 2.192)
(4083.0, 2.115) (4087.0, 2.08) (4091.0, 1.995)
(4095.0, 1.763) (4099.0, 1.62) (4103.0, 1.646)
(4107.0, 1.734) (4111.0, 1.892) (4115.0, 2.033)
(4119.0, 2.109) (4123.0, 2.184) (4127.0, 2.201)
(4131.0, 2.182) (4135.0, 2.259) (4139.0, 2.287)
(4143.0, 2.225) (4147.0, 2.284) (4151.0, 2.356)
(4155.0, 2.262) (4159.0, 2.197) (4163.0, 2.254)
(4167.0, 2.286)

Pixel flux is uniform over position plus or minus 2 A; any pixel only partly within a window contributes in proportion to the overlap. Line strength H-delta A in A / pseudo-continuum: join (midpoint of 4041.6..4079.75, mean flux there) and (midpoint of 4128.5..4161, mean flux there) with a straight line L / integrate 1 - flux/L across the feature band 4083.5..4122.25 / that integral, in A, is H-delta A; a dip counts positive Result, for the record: 6.7 A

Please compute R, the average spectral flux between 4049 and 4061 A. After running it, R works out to 2.35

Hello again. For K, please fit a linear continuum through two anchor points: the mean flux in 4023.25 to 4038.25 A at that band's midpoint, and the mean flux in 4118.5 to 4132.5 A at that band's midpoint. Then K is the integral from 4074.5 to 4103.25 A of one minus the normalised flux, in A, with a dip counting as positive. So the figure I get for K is 3.51 A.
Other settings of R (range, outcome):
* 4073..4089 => 2.16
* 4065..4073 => 2.32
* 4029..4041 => 2.31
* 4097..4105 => 1.63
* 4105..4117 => 1.89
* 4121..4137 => 2.21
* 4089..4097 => 1.88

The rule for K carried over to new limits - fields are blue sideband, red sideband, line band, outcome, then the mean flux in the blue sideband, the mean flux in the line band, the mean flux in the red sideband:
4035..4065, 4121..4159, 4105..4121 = 2.33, 2.34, 1.94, 2.25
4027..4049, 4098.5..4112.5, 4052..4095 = -4.10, 2.33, 2.21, 1.73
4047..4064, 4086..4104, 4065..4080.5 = -1.18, 2.34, 2.27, 1.82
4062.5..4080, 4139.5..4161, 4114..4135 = 1.04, 2.28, 2.16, 2.27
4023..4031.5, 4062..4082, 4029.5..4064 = -0.31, 2.35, 2.33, 2.27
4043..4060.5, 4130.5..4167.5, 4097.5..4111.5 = 3.62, 2.35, 1.71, 2.26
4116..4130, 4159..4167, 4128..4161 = -0.74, 2.16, 2.25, 2.25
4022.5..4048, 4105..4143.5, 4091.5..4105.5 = 2.96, 2.33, 1.71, 2.11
